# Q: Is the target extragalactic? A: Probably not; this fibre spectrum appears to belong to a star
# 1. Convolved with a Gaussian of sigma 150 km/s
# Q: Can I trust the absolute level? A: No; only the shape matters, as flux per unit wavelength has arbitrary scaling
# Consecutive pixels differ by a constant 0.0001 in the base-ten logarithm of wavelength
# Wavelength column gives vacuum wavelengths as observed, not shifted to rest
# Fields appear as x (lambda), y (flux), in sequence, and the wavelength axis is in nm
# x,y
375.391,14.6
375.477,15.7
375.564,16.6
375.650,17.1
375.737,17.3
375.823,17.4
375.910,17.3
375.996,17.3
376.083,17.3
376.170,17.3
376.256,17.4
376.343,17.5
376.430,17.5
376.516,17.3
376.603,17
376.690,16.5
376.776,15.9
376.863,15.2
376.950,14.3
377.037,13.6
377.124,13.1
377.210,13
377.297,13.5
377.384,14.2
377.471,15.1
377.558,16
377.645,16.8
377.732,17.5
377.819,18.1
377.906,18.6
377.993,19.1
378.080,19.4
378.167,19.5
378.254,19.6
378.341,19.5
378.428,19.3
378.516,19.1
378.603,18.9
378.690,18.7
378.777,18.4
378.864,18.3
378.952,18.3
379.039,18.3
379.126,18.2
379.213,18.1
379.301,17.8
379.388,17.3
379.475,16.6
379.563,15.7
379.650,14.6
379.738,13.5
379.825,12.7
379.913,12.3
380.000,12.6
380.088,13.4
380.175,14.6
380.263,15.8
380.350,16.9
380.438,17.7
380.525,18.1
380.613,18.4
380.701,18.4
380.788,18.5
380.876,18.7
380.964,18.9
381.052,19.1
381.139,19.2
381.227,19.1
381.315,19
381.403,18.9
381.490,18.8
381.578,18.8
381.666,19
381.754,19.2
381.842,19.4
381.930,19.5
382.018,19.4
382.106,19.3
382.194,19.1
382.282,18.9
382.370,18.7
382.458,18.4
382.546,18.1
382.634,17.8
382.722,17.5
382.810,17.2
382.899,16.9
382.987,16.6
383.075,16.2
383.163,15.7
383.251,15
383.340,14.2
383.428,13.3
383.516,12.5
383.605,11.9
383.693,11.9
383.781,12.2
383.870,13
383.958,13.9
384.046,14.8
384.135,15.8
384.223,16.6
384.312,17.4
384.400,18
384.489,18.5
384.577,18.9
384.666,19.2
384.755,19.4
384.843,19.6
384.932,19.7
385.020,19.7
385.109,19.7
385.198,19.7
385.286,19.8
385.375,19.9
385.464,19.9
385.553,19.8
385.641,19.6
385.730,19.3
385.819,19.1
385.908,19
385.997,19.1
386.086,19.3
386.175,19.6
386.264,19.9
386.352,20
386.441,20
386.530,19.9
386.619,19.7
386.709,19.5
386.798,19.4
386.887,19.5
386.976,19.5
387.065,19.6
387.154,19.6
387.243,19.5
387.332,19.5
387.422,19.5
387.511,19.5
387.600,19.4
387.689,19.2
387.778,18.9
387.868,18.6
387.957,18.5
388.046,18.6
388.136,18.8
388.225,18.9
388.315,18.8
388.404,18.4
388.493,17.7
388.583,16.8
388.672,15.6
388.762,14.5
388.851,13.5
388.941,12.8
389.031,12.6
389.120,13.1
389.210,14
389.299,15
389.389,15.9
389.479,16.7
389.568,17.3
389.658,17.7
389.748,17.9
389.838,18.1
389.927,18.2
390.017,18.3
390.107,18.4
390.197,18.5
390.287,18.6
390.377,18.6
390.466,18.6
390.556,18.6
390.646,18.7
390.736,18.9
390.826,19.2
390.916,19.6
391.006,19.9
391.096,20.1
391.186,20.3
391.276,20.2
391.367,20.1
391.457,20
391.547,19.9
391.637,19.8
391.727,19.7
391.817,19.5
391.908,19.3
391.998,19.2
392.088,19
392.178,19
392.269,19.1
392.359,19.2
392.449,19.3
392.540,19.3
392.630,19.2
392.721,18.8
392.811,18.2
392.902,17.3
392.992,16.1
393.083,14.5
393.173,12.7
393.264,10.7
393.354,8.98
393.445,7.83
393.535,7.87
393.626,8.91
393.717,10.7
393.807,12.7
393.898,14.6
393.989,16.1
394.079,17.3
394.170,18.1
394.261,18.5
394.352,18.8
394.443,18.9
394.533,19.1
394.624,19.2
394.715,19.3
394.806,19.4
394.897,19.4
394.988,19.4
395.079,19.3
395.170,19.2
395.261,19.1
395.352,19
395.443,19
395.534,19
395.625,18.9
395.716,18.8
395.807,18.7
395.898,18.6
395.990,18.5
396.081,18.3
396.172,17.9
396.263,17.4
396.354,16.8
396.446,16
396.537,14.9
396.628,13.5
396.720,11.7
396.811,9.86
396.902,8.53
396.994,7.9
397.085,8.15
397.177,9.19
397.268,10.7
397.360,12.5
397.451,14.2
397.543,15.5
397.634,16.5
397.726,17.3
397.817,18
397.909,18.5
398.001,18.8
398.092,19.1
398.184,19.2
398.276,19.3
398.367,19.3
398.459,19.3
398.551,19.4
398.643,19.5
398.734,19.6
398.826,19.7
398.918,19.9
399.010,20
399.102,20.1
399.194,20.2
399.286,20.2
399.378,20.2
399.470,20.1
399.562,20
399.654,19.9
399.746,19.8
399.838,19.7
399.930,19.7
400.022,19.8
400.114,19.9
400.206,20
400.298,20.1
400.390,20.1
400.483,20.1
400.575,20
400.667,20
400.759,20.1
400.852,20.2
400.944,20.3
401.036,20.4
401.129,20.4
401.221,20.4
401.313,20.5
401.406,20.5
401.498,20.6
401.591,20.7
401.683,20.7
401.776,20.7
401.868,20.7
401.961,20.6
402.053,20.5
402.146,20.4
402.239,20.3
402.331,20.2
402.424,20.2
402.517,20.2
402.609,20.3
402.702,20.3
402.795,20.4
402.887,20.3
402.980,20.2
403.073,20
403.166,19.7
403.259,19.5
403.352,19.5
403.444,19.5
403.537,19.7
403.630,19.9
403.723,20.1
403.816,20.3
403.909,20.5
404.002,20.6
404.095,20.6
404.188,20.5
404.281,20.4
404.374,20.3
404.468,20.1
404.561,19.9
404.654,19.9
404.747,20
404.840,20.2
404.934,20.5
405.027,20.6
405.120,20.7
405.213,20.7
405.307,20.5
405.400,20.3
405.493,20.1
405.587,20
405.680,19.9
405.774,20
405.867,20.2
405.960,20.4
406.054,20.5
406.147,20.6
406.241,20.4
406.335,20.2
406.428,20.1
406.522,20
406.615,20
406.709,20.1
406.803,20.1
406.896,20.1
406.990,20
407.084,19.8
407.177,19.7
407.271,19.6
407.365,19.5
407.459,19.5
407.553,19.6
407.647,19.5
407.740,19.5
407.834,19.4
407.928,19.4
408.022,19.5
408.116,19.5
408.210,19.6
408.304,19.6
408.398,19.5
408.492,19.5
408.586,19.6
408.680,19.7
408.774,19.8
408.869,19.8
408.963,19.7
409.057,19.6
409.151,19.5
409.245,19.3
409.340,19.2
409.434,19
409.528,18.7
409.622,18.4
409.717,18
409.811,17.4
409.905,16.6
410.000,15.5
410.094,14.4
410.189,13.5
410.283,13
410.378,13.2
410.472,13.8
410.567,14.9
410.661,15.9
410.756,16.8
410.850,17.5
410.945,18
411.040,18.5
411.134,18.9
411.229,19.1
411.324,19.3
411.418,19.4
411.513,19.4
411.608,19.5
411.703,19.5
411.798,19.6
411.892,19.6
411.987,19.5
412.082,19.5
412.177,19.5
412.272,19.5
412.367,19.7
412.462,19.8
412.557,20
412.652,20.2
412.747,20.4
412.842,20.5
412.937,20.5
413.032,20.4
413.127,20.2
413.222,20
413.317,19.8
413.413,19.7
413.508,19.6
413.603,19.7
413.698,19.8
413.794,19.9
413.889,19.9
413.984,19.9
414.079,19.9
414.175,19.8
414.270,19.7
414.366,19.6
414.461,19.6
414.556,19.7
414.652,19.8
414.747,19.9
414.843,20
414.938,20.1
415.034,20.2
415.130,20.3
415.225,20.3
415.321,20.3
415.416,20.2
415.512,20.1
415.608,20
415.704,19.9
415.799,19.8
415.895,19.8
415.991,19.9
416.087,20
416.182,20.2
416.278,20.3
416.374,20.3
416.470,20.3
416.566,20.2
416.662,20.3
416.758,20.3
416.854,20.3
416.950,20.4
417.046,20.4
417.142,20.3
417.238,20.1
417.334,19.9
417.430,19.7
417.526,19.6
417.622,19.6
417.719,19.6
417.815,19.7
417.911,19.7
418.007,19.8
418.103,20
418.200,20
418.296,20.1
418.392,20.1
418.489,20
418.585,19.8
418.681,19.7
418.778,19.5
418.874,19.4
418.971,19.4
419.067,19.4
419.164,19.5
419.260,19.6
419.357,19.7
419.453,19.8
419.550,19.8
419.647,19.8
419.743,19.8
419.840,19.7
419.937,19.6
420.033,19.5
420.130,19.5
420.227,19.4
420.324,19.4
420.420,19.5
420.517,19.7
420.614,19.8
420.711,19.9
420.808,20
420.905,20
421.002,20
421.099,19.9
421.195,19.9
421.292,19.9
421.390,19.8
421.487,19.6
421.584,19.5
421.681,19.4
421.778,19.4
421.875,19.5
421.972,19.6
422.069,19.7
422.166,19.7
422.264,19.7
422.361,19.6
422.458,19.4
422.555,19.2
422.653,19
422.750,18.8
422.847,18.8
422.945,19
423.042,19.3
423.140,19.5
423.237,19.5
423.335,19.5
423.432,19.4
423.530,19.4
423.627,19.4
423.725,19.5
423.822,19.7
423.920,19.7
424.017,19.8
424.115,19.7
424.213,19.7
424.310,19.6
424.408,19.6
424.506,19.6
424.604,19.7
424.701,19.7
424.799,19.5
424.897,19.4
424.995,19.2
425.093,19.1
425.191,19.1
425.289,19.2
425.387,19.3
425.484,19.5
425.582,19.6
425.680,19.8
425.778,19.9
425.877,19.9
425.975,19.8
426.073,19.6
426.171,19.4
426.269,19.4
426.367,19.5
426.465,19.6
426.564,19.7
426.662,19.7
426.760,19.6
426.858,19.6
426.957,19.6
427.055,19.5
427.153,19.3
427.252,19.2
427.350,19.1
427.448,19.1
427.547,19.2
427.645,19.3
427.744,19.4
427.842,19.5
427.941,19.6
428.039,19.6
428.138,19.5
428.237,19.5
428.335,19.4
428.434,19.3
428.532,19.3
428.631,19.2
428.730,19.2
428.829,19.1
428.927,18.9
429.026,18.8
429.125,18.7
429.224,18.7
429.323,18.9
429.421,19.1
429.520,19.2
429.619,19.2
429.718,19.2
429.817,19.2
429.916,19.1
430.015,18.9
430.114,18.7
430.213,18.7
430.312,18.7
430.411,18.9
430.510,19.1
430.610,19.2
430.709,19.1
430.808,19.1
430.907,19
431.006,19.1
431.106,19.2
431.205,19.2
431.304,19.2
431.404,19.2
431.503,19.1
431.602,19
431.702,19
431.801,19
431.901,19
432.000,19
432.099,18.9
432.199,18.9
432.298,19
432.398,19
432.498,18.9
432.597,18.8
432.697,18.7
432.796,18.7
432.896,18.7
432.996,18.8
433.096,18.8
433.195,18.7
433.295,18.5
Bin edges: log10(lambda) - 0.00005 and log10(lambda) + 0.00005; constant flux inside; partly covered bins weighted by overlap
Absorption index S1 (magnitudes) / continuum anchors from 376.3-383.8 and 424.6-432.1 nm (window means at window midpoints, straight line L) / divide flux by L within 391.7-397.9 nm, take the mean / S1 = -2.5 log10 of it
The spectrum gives 0.10 mag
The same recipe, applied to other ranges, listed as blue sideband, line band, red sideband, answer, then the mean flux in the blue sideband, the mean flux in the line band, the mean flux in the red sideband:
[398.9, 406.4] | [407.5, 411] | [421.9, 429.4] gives 0.11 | 20.2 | 18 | 19.4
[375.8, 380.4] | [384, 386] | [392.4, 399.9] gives -0.13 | 16.6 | 18.8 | 16.8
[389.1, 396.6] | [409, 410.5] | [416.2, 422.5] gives 0.13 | 17.5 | 16.9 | 19.8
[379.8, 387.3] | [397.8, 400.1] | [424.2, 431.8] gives -0.07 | 17.8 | 19.6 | 19.3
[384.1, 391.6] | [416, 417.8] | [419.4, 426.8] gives -0.04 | 18.5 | 20.1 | 19.6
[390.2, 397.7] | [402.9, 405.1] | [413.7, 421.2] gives -0.12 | 16.8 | 20.1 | 19.9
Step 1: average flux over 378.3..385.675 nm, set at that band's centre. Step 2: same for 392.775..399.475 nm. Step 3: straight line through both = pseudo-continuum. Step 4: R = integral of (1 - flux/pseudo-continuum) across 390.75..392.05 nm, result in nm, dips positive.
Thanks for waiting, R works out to -0.23 nm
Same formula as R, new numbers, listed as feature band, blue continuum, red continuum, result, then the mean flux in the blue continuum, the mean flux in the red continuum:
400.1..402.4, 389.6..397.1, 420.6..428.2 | -0.33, 17.2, 19.5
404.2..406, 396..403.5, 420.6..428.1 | -0.15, 18.5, 19.5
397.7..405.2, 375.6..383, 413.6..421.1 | -0.48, 17.3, 19.9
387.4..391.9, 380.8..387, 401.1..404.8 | 0.17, 18.1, 20.3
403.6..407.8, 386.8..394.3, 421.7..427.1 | -0.42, 17.4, 19.5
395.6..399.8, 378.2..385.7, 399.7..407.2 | 0.54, 17.4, 20.2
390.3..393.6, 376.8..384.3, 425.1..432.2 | -0.05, 16.8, 19.2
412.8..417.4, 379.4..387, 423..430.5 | -0.28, 17.6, 19.4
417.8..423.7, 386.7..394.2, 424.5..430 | -0.19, 17.4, 19.4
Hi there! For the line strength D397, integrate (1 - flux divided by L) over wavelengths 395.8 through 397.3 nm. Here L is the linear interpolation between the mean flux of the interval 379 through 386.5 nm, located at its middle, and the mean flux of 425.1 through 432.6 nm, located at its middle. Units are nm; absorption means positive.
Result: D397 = 0.349 nm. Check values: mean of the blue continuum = 17.5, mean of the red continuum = 19.2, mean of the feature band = 13.8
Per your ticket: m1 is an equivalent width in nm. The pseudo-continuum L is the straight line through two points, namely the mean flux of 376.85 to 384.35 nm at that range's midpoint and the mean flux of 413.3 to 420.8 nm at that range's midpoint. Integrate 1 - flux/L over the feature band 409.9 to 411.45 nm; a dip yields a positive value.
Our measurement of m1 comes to 0.24 nm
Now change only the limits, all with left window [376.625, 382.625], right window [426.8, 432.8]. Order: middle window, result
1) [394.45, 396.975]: 0.088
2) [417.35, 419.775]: -0.131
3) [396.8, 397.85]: 0.327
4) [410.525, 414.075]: -0.156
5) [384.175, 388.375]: -0.401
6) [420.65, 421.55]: -0.051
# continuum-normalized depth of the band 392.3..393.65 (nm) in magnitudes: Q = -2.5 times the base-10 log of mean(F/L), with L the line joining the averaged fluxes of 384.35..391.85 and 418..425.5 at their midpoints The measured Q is 0.261 mag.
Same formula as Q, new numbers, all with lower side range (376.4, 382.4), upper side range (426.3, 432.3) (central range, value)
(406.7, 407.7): -0.081 mag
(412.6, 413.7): -0.085 mag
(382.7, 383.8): 0.186 mag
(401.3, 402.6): -0.131 mag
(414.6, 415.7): -0.080 mag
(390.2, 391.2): -0.083 mag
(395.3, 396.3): -0.039 mag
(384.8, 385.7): -0.129 mag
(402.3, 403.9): -0.104 mag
